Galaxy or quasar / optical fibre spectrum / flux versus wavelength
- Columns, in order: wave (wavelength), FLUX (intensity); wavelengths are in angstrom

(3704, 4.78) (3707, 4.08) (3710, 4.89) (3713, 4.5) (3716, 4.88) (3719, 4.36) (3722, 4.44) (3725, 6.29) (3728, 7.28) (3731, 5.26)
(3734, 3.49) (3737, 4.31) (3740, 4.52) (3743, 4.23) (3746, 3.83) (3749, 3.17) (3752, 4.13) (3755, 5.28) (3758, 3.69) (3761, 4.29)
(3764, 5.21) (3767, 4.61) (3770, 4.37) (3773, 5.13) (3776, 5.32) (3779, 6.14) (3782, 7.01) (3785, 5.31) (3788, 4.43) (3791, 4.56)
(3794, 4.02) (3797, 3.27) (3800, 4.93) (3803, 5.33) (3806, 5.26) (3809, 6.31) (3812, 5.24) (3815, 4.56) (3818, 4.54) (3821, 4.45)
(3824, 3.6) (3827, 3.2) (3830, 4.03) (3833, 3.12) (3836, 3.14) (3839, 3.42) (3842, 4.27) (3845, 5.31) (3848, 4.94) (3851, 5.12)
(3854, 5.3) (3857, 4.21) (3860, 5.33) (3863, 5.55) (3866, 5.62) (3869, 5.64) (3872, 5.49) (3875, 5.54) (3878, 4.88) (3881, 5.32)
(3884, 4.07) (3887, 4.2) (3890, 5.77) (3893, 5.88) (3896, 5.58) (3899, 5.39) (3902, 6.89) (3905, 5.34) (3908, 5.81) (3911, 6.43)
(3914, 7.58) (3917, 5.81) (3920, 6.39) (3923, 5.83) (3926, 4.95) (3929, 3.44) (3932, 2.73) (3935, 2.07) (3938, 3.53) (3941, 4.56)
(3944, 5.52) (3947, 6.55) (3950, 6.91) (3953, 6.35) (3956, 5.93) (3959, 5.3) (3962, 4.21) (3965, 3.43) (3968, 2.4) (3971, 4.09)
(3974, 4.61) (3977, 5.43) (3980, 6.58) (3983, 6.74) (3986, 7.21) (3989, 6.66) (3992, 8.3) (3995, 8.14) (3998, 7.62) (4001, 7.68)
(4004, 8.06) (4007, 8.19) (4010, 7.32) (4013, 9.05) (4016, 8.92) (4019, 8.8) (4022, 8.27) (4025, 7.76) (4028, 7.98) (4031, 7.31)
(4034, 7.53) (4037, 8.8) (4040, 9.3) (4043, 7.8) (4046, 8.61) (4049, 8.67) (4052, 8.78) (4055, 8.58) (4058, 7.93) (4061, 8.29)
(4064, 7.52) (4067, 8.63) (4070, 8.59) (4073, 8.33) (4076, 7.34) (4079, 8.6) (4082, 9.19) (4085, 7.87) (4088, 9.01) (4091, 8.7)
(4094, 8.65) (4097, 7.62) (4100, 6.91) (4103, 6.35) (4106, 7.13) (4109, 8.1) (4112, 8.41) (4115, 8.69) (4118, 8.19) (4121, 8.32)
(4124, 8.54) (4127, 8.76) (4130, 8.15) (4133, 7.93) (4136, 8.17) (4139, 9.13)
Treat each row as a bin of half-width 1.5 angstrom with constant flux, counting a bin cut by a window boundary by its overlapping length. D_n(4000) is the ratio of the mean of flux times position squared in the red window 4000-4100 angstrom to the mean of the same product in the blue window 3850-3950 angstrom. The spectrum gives 1.7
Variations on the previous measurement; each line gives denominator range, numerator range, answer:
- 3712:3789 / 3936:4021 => 1.48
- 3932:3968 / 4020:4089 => 1.84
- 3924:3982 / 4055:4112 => 1.83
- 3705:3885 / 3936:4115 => 1.74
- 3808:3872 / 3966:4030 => 1.67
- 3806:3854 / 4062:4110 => 2.07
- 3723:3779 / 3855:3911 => 1.22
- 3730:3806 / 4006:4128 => 2.06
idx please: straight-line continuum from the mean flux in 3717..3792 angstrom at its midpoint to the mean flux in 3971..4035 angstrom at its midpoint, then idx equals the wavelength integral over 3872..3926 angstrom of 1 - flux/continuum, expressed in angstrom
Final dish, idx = 5.9 angstrom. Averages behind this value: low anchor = 4.83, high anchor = 7.45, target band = 5.66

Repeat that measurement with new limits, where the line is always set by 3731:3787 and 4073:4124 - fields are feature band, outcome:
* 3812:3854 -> 9.4 angstrom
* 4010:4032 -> -2.8 angstrom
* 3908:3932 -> 2.7 angstrom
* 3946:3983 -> 8.5 angstrom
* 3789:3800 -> 2.0 angstrom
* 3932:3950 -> 5.6 angstrom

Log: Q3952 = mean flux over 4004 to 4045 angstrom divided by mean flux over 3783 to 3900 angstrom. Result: 1.72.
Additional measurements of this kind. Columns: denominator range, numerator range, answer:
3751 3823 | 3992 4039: 1.66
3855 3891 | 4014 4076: 1.62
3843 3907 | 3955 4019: 1.23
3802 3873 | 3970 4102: 1.68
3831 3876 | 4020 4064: 1.72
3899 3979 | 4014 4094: 1.64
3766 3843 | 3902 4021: 1.31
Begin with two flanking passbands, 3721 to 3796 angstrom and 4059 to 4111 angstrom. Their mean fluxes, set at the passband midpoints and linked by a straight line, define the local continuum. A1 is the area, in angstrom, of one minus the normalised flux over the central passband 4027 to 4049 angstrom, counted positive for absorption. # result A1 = -1.9 angstrom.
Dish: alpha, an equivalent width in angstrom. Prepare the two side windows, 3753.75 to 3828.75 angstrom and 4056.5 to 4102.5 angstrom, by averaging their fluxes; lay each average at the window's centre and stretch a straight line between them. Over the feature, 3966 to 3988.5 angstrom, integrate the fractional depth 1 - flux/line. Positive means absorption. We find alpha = 5.4 angstrom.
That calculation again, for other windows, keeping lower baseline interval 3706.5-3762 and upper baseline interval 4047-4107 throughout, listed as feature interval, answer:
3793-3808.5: 1.74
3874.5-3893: 3.41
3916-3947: 9.66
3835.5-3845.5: 2.98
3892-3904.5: 0.80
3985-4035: -3.29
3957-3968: 4.47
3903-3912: 0.71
